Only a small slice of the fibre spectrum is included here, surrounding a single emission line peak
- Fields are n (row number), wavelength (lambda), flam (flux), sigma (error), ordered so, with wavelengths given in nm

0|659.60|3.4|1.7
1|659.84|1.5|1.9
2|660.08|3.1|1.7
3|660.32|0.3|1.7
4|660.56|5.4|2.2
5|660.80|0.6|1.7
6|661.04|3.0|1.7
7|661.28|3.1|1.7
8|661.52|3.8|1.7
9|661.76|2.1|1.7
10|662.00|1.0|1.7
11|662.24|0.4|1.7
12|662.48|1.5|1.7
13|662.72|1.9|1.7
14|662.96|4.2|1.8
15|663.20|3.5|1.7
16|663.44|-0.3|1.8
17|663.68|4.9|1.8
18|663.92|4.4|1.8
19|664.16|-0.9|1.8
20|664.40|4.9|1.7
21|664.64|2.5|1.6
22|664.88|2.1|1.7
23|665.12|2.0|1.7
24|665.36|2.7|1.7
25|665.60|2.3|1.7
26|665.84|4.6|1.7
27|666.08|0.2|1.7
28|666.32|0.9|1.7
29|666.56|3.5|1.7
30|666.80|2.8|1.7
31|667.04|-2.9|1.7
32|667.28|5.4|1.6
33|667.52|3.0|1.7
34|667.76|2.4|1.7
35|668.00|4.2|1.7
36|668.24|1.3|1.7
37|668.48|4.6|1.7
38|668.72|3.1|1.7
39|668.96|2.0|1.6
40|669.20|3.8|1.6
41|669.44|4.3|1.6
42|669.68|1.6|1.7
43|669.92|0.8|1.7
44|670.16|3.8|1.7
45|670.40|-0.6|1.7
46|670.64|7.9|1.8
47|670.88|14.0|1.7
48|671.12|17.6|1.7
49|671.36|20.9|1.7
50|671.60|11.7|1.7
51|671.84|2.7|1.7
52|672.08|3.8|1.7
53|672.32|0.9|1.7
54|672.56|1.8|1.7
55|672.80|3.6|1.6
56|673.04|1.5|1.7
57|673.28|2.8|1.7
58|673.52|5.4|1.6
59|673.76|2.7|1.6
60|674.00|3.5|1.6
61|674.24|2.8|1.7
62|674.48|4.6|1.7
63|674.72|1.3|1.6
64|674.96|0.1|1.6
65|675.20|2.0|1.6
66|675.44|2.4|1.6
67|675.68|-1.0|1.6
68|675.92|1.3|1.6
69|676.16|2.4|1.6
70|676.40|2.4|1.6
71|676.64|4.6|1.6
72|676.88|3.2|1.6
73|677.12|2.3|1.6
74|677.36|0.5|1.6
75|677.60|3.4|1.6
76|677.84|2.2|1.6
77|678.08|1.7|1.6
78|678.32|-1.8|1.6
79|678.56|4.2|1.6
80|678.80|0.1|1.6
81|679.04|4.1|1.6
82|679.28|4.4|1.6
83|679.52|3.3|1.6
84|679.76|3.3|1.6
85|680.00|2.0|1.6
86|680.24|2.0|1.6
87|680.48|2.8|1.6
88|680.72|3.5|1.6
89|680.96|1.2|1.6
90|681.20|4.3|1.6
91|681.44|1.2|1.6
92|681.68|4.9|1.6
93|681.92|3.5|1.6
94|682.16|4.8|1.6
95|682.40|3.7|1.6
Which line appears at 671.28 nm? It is [O II]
